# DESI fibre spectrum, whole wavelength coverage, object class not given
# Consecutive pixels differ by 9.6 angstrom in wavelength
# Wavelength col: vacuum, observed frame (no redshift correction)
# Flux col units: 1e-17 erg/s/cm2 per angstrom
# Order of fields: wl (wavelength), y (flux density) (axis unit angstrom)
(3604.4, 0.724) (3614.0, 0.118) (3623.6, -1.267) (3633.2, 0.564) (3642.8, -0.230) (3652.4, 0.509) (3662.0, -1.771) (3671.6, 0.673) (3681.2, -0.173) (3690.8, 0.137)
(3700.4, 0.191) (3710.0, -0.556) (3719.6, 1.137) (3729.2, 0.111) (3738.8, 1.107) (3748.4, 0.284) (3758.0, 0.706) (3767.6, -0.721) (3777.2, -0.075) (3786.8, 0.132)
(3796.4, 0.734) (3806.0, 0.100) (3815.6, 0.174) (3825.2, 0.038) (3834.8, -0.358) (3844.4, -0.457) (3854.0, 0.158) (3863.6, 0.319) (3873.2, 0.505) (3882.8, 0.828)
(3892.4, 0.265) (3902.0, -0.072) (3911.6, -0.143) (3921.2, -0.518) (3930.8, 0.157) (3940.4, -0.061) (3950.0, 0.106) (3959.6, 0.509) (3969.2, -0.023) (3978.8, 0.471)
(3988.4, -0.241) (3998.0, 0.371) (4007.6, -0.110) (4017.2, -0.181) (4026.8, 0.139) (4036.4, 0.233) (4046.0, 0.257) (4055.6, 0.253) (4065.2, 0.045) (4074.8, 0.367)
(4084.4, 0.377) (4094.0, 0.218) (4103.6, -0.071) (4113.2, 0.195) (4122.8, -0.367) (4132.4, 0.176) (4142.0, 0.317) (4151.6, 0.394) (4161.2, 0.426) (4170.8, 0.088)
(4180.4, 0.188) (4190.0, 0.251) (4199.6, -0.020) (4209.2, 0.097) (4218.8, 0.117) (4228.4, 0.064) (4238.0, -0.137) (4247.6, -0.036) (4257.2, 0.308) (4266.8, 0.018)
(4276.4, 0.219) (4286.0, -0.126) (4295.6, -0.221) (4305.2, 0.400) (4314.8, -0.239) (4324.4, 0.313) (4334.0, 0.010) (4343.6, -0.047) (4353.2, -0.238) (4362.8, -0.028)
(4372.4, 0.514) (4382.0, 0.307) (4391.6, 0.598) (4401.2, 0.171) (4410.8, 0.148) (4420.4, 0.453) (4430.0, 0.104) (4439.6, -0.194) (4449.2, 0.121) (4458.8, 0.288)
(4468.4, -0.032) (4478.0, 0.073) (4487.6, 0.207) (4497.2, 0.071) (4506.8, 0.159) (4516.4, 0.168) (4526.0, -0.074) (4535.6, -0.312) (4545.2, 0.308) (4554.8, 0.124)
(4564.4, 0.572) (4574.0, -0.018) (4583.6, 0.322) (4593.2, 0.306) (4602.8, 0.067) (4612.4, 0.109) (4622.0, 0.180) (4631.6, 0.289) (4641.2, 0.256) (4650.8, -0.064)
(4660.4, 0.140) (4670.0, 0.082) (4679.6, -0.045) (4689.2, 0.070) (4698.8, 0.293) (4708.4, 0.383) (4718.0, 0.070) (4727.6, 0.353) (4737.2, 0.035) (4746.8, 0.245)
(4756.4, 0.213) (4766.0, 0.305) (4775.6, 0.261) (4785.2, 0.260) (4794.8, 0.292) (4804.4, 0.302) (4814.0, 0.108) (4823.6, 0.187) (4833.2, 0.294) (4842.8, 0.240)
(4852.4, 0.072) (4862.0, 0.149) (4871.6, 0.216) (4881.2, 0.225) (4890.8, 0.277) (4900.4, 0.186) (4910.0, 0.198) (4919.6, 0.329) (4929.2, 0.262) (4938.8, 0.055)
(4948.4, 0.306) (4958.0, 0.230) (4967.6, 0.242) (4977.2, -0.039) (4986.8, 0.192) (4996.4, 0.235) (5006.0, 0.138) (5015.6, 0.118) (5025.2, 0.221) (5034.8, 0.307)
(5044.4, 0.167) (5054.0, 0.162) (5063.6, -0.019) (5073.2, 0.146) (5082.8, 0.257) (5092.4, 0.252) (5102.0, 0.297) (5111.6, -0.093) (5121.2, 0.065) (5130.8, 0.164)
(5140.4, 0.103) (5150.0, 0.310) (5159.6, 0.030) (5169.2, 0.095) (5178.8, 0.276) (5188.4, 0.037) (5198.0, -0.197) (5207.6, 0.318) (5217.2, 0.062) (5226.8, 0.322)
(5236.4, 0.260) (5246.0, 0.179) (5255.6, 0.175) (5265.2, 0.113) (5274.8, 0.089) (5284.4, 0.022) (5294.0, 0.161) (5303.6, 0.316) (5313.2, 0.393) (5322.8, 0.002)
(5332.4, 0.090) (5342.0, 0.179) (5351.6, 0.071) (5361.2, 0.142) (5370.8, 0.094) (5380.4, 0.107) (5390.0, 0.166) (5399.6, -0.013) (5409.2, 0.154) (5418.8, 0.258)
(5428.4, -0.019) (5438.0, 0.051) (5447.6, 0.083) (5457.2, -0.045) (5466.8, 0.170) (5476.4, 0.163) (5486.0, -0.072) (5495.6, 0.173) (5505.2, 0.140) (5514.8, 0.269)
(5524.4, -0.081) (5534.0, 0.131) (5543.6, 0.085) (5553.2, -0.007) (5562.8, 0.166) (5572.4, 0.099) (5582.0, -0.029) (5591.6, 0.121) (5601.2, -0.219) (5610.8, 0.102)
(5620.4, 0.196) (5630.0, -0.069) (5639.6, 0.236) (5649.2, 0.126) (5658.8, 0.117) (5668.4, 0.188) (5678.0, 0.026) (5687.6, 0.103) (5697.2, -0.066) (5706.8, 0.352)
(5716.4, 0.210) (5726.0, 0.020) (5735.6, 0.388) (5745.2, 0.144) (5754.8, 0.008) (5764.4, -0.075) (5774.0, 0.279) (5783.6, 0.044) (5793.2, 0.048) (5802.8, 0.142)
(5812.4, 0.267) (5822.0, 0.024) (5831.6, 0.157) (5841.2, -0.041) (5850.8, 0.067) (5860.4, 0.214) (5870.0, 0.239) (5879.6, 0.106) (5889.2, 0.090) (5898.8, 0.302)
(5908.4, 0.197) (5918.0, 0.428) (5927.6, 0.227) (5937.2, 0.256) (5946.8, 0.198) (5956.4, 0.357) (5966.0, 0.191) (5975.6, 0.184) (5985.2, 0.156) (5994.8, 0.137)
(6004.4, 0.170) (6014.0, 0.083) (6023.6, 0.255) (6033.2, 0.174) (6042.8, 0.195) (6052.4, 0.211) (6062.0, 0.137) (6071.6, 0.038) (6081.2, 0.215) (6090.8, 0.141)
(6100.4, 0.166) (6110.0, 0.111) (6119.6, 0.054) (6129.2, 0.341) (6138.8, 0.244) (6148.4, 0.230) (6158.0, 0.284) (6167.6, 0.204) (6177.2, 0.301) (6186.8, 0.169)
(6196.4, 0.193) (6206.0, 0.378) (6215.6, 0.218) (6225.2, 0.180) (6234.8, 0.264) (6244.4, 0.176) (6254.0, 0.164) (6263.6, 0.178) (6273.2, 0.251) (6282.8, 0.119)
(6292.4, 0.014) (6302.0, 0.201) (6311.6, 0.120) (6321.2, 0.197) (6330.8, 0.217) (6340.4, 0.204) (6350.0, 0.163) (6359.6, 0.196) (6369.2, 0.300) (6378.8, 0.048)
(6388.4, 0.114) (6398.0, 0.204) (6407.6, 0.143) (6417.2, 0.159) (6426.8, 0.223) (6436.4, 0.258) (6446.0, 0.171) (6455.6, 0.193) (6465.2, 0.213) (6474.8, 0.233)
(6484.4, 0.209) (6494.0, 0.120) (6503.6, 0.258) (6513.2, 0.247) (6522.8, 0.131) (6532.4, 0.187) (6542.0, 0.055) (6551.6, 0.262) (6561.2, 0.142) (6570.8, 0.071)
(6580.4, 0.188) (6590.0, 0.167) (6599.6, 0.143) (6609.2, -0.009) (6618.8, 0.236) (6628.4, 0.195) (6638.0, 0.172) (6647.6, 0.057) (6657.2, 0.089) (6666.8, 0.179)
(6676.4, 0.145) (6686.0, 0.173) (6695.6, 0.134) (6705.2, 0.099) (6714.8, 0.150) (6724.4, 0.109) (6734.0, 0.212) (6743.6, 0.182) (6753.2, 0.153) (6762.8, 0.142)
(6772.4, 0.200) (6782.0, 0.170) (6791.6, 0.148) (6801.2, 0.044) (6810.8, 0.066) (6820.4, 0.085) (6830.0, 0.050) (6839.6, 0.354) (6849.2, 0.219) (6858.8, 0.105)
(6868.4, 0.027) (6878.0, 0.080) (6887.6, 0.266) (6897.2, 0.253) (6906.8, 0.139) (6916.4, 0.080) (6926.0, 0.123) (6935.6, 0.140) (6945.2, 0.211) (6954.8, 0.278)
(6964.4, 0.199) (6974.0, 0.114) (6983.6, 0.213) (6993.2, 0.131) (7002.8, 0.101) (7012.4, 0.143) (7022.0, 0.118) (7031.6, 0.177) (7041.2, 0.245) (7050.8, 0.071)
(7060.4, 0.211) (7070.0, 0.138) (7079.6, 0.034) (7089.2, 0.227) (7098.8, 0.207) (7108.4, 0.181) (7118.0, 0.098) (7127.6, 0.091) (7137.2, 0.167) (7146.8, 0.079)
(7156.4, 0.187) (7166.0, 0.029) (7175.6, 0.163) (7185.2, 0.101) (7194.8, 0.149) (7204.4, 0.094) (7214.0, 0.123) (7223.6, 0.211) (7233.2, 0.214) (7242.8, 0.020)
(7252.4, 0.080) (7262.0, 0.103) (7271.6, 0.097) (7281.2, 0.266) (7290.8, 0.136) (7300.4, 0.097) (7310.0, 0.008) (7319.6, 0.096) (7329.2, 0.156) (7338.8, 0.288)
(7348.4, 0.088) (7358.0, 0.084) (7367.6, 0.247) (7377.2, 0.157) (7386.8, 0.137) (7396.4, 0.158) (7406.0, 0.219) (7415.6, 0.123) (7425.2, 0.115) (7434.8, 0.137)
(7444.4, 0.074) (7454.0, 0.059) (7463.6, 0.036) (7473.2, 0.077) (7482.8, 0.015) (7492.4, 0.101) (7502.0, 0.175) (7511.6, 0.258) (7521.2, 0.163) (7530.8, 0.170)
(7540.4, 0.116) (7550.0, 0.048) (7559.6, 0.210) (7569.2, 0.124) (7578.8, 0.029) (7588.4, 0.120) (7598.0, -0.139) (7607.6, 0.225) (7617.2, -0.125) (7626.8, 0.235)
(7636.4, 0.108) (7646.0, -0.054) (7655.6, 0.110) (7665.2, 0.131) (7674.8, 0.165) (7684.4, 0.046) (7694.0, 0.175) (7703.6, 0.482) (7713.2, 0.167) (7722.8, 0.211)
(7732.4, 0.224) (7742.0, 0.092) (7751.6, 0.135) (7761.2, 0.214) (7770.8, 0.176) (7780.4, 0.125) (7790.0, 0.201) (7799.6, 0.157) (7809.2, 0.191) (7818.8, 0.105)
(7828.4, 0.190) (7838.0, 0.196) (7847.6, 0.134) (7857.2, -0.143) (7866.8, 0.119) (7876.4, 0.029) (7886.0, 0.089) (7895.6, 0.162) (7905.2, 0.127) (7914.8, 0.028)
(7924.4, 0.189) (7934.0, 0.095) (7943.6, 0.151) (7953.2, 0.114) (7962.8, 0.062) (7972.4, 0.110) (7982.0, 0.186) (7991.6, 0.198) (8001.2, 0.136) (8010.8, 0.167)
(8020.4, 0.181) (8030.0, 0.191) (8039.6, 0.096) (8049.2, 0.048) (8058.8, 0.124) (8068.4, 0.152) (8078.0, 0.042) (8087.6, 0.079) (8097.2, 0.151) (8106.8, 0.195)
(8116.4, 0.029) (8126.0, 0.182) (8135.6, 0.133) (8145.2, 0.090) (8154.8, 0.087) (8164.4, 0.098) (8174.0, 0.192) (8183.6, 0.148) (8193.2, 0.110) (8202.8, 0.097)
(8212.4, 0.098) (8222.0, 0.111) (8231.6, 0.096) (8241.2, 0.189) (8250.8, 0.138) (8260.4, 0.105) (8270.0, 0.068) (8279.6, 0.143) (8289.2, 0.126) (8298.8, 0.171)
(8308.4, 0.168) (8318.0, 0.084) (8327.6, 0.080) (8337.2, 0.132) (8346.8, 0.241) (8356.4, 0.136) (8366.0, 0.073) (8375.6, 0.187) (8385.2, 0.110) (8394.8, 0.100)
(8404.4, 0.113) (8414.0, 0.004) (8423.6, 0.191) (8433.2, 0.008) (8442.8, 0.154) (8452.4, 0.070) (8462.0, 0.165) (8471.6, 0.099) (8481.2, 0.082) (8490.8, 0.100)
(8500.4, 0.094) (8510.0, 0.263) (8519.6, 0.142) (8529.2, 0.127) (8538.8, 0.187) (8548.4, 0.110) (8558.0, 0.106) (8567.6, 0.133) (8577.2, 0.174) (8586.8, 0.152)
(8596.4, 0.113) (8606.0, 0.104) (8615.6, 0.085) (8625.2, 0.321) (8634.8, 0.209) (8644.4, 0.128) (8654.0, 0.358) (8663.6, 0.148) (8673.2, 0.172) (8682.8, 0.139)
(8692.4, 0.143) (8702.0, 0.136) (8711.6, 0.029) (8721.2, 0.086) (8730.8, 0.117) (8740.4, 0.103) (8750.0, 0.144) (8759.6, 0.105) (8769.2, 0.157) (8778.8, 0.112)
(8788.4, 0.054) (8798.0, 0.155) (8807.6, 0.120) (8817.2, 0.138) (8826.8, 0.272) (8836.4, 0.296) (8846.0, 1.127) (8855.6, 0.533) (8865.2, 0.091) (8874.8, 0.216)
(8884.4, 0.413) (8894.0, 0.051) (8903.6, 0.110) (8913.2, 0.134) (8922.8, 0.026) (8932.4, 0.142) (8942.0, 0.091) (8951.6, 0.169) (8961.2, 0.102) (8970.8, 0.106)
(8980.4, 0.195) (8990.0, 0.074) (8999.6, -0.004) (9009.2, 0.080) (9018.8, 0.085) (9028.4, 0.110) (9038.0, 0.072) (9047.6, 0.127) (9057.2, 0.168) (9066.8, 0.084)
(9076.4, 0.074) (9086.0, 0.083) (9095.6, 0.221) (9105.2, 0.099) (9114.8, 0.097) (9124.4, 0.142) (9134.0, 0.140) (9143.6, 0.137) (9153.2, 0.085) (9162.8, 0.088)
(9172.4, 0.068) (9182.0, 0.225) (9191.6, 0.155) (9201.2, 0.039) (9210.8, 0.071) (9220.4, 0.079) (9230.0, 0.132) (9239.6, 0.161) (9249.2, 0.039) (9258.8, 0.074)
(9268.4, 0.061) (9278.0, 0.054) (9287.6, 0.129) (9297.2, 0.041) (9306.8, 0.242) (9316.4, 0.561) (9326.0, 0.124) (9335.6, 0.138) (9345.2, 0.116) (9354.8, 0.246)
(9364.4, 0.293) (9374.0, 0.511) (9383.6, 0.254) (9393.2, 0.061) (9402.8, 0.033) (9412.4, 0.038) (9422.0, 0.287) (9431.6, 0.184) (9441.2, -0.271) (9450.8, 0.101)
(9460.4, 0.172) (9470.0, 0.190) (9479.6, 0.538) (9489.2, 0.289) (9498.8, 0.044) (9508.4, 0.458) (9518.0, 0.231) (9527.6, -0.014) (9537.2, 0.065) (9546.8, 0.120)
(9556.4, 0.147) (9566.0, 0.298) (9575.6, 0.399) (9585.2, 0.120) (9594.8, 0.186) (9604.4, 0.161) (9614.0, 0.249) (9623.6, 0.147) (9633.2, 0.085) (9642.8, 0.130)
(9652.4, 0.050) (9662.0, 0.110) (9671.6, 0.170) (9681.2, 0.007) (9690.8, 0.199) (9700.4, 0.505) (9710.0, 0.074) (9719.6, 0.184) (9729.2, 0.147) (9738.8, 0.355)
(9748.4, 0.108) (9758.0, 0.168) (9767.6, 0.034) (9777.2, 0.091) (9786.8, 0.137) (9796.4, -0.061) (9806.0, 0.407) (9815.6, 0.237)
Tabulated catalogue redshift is 1.373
